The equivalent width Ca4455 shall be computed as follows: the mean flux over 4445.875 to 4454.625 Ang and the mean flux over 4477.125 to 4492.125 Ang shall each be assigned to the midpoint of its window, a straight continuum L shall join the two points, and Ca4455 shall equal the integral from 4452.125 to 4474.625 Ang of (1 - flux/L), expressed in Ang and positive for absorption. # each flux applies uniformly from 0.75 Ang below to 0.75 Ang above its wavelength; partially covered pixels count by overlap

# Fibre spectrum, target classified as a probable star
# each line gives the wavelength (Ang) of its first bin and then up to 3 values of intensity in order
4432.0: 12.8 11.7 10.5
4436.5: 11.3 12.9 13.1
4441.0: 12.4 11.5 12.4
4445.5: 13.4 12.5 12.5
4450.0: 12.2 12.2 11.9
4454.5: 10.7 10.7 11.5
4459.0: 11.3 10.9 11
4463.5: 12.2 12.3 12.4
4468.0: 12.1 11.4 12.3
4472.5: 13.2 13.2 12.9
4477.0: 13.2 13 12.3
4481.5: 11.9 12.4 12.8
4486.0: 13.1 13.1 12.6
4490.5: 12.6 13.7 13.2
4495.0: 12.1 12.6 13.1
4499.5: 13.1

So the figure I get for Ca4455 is 1.0 Ang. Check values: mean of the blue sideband 12.2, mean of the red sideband 12.7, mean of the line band 11.8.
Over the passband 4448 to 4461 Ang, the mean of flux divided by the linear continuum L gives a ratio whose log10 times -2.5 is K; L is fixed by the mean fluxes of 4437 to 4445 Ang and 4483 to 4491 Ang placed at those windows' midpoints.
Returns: 0.09 mag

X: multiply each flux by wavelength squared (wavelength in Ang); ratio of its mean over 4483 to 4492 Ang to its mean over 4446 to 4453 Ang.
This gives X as 1.1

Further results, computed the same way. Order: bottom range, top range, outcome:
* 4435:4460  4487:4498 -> 1.10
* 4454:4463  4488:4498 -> 1.18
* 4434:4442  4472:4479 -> 1.11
